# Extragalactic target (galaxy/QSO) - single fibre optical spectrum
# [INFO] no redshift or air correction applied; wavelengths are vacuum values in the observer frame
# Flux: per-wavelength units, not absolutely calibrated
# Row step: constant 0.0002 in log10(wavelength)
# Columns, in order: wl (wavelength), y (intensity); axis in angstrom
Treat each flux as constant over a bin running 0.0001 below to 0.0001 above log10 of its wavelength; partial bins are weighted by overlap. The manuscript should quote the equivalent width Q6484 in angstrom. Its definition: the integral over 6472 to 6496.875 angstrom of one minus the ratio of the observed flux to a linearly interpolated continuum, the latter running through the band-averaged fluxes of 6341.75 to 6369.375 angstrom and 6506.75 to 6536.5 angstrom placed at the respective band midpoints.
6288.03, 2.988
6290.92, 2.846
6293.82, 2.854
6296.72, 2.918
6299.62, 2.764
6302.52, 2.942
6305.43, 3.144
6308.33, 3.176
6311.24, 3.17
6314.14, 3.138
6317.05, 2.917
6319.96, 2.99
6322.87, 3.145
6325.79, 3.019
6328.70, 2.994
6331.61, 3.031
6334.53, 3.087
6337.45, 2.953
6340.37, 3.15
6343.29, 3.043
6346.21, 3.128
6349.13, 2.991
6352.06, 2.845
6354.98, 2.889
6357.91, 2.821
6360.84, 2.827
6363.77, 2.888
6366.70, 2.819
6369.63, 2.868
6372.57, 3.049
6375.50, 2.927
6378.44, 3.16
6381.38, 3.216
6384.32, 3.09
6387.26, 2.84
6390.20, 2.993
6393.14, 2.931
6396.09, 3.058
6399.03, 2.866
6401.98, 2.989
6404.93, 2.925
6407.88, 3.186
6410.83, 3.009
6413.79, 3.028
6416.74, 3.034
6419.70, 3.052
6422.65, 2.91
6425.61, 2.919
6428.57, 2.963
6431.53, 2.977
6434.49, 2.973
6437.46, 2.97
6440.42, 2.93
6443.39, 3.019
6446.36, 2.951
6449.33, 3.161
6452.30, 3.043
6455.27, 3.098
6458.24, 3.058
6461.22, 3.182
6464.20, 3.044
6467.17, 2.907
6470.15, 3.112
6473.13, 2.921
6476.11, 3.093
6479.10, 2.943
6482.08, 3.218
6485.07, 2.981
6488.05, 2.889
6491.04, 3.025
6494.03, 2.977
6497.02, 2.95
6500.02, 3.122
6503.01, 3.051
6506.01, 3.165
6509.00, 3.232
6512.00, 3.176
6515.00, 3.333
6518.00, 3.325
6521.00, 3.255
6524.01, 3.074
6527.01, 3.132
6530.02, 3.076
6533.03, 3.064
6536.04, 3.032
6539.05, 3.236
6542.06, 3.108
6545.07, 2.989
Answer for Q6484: 0.9 angstrom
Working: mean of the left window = 2.92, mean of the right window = 3.17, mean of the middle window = 3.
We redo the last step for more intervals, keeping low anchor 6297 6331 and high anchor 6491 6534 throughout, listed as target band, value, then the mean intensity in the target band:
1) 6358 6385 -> 0.80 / 2.97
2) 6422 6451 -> 1.08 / 2.98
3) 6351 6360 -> 0.60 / 2.85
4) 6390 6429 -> 1.15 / 2.99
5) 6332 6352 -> 0.03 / 3.04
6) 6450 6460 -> 0.09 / 3.08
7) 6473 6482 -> 0.24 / 3.03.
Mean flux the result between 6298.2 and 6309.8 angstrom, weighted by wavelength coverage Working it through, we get 3.01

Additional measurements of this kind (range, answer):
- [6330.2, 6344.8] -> 3.05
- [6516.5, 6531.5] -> 3.17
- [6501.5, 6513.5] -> 3.16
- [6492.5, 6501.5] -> 3.01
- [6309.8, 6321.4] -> 3.06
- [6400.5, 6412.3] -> 3.03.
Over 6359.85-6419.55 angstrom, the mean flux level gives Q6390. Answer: 2.99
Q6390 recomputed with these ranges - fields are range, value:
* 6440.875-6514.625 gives 3.06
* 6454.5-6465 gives 3.1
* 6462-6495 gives 3.01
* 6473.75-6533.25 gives 3.1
